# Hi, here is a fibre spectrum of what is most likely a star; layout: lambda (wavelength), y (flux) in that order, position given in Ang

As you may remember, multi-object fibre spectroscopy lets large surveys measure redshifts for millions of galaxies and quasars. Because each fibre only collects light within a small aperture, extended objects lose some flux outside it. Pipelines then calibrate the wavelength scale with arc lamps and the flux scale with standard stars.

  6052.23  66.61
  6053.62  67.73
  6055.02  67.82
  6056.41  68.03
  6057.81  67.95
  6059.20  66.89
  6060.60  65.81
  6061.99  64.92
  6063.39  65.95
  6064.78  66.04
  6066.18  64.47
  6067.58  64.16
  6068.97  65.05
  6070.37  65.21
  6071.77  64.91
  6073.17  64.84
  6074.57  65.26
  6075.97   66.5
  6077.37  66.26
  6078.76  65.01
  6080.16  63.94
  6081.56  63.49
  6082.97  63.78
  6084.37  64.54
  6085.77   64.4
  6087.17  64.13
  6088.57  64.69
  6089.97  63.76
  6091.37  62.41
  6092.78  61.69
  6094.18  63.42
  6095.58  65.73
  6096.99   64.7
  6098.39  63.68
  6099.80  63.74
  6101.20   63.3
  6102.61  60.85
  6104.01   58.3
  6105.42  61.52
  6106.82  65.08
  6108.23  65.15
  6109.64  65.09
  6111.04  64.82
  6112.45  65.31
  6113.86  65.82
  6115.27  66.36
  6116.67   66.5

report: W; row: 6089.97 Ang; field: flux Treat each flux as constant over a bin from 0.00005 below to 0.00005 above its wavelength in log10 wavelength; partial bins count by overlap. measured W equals 63.76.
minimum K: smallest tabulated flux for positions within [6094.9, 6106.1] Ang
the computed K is 58.3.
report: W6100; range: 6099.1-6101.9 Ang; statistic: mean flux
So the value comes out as 63.6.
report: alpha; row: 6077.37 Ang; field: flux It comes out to 66.26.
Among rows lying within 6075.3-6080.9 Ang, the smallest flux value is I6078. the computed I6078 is 63.94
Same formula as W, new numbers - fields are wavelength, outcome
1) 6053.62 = 67.73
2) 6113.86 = 65.82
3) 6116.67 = 66.5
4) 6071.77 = 64.91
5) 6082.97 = 63.78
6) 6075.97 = 66.5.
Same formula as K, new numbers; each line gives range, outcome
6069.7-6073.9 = 64.84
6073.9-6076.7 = 65.26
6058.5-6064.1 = 64.92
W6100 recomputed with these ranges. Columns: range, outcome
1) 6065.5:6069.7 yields 64.6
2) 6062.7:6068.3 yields 65.2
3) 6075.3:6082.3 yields 65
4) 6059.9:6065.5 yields 65.7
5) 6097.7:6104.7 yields 62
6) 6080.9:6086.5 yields 64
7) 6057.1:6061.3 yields 66.9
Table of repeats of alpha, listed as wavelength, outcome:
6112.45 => 65.31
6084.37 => 64.54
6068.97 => 65.05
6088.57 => 64.69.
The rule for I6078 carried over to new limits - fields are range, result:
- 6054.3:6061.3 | 65.81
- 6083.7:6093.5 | 61.69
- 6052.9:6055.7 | 67.73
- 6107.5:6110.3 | 65.09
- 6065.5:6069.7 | 64.16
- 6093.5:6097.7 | 63.42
